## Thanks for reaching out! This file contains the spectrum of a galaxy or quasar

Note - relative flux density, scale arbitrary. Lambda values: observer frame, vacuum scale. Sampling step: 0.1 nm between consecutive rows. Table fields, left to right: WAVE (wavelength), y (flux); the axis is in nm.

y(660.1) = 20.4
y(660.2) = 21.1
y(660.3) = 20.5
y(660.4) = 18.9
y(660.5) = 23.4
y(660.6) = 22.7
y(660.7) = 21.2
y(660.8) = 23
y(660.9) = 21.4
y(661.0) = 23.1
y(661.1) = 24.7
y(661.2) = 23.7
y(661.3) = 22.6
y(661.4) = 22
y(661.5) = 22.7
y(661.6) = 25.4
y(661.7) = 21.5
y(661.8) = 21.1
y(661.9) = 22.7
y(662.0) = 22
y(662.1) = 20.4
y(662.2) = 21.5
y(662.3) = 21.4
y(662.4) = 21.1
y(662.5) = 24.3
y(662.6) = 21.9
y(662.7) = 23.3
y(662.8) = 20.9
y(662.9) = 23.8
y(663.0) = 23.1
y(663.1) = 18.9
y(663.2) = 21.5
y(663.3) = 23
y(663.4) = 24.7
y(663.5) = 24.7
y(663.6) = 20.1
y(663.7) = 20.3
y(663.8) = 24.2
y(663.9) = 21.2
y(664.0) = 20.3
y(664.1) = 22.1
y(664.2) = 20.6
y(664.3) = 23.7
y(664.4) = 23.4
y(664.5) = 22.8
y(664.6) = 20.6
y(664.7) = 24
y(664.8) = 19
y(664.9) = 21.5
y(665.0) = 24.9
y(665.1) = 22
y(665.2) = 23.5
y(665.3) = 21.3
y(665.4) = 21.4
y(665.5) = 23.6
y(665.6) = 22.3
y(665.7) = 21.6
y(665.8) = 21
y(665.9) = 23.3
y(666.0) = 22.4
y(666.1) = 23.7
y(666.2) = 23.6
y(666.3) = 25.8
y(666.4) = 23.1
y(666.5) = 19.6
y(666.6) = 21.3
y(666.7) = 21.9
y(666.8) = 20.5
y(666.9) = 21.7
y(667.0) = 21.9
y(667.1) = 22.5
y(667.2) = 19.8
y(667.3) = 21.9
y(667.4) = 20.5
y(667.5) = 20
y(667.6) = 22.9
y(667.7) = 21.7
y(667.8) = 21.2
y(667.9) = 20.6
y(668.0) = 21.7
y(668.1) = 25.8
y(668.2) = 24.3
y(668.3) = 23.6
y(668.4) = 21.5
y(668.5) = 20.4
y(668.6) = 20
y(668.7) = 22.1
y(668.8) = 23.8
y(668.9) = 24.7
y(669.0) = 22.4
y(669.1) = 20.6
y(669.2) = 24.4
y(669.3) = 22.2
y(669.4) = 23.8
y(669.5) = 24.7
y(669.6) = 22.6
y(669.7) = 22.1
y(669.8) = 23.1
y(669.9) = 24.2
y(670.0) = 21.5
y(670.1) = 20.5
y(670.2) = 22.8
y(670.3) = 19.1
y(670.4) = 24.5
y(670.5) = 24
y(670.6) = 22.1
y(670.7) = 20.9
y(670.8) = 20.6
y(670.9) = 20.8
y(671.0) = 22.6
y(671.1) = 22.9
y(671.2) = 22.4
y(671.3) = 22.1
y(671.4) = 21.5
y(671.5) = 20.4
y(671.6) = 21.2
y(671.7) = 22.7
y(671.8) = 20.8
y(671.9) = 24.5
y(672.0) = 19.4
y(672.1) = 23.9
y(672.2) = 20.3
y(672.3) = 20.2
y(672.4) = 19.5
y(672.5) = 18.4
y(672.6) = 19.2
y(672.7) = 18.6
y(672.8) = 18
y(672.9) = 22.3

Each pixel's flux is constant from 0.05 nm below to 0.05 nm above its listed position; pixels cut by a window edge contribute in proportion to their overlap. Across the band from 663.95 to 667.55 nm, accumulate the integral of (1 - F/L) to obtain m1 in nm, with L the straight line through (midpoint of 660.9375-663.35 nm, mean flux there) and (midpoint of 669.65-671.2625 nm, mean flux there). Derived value 0.037 nm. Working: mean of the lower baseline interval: 22.4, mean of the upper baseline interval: 22.1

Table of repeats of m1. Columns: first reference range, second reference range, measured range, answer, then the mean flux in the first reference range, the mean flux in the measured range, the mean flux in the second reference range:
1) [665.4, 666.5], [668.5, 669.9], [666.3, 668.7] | 0.11 nm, 22.8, 21.8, 22.8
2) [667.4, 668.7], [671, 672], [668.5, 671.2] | -0.06 nm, 21.9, 22.4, 21.9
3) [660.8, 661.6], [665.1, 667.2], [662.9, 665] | 0.05 nm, 23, 22.1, 22.2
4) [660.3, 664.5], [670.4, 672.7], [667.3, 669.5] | -0.07 nm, 22.2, 22.3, 21.4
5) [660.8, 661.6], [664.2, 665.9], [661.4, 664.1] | 0.07 nm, 23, 22.1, 22.3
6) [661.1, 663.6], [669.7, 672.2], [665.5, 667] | -0.01 nm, 22.4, 22.3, 22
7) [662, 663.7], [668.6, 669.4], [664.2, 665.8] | 0.00 nm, 22.1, 22.3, 22.8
